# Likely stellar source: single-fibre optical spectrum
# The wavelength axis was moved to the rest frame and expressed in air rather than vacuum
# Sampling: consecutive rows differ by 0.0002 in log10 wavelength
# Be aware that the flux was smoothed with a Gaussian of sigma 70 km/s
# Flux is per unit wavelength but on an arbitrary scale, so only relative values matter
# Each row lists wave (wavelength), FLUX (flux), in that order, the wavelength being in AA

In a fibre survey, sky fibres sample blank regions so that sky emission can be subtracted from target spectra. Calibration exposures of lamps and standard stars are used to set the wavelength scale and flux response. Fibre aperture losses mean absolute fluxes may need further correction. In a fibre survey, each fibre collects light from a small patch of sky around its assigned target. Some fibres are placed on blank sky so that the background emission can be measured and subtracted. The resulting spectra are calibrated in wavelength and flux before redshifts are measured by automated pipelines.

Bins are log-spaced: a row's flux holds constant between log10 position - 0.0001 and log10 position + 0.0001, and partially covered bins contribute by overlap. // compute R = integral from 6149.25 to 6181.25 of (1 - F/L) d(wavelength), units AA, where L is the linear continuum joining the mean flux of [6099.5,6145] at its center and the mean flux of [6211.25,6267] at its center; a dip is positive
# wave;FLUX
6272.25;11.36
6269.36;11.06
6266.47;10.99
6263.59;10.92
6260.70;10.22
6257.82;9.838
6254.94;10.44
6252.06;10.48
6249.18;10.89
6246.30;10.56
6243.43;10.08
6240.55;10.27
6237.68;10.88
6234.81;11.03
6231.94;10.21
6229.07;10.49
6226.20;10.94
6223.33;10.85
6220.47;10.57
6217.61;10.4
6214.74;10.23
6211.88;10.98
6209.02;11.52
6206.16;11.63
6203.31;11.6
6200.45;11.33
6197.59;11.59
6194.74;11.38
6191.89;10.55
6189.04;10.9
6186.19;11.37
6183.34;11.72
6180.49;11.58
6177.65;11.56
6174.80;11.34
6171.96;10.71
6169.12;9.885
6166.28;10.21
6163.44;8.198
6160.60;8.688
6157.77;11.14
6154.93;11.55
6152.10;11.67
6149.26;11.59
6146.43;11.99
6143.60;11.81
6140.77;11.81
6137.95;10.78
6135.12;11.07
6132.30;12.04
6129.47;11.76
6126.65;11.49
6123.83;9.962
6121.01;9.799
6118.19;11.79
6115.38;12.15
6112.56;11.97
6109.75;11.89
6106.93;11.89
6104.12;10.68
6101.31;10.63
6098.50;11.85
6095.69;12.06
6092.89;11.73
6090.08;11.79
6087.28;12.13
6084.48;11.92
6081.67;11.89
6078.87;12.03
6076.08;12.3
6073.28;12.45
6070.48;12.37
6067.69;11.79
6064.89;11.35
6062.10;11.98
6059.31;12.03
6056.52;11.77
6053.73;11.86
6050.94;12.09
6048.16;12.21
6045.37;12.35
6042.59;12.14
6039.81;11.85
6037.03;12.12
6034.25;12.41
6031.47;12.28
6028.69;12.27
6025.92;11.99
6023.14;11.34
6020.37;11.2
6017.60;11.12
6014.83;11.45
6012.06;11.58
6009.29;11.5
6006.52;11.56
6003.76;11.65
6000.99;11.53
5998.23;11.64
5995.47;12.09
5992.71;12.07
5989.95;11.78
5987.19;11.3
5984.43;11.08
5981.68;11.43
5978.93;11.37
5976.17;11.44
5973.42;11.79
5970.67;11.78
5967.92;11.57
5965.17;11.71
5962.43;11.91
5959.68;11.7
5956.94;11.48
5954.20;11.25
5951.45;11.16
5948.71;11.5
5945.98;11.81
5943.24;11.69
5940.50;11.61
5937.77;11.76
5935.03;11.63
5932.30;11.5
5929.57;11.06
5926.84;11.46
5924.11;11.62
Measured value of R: 1.3 AA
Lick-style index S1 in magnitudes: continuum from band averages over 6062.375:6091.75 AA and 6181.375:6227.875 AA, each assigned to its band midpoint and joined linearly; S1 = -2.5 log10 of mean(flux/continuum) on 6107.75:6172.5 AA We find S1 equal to 0.05 mag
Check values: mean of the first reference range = 12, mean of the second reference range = 11.1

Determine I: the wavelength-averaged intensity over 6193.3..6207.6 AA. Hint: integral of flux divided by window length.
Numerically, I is 11.5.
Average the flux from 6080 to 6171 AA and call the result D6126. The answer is 11.2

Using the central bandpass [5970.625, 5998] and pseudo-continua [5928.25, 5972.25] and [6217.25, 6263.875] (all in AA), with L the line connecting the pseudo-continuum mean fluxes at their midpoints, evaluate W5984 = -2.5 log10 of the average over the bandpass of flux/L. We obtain -0.01 mag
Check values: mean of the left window 11.6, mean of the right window 10.5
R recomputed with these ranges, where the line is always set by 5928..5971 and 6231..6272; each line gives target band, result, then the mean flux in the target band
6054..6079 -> -1.82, 12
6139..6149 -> -0.79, 11.8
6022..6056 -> -2.41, 12.1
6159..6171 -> 1.70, 9.34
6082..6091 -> -0.67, 11.9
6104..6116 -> -0.82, 11.8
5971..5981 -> -0.06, 11.6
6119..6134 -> -0.07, 11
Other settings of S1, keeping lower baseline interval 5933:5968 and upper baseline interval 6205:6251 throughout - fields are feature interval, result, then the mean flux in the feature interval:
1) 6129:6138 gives -0.04 mag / 11.5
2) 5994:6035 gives -0.03 mag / 11.7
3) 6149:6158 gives -0.05 mag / 11.5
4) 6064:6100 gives -0.08 mag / 12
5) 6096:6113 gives -0.04 mag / 11.5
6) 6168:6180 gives -0.01 mag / 11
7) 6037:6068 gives -0.06 mag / 12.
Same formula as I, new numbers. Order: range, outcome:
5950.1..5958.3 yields 11.3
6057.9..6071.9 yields 11.9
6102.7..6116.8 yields 11.7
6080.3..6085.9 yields 11.9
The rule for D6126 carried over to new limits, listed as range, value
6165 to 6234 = 11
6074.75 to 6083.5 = 12.1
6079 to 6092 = 11.9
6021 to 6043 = 12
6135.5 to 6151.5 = 11.6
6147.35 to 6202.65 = 10.9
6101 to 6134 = 11.4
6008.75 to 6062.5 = 11.9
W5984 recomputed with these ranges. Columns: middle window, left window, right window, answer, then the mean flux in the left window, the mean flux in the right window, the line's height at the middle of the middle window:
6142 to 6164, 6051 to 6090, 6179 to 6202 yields 0.06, 12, 11.3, 11.5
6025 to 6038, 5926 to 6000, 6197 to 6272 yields -0.08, 11.6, 10.8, 11.4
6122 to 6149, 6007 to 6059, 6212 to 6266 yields -0.02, 11.9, 10.5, 11.2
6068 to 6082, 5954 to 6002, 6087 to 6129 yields -0.07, 11.6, 11.4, 11.5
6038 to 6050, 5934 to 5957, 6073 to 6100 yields -0.03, 11.5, 12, 11.9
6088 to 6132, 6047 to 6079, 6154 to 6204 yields 0.01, 12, 10.8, 11.5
